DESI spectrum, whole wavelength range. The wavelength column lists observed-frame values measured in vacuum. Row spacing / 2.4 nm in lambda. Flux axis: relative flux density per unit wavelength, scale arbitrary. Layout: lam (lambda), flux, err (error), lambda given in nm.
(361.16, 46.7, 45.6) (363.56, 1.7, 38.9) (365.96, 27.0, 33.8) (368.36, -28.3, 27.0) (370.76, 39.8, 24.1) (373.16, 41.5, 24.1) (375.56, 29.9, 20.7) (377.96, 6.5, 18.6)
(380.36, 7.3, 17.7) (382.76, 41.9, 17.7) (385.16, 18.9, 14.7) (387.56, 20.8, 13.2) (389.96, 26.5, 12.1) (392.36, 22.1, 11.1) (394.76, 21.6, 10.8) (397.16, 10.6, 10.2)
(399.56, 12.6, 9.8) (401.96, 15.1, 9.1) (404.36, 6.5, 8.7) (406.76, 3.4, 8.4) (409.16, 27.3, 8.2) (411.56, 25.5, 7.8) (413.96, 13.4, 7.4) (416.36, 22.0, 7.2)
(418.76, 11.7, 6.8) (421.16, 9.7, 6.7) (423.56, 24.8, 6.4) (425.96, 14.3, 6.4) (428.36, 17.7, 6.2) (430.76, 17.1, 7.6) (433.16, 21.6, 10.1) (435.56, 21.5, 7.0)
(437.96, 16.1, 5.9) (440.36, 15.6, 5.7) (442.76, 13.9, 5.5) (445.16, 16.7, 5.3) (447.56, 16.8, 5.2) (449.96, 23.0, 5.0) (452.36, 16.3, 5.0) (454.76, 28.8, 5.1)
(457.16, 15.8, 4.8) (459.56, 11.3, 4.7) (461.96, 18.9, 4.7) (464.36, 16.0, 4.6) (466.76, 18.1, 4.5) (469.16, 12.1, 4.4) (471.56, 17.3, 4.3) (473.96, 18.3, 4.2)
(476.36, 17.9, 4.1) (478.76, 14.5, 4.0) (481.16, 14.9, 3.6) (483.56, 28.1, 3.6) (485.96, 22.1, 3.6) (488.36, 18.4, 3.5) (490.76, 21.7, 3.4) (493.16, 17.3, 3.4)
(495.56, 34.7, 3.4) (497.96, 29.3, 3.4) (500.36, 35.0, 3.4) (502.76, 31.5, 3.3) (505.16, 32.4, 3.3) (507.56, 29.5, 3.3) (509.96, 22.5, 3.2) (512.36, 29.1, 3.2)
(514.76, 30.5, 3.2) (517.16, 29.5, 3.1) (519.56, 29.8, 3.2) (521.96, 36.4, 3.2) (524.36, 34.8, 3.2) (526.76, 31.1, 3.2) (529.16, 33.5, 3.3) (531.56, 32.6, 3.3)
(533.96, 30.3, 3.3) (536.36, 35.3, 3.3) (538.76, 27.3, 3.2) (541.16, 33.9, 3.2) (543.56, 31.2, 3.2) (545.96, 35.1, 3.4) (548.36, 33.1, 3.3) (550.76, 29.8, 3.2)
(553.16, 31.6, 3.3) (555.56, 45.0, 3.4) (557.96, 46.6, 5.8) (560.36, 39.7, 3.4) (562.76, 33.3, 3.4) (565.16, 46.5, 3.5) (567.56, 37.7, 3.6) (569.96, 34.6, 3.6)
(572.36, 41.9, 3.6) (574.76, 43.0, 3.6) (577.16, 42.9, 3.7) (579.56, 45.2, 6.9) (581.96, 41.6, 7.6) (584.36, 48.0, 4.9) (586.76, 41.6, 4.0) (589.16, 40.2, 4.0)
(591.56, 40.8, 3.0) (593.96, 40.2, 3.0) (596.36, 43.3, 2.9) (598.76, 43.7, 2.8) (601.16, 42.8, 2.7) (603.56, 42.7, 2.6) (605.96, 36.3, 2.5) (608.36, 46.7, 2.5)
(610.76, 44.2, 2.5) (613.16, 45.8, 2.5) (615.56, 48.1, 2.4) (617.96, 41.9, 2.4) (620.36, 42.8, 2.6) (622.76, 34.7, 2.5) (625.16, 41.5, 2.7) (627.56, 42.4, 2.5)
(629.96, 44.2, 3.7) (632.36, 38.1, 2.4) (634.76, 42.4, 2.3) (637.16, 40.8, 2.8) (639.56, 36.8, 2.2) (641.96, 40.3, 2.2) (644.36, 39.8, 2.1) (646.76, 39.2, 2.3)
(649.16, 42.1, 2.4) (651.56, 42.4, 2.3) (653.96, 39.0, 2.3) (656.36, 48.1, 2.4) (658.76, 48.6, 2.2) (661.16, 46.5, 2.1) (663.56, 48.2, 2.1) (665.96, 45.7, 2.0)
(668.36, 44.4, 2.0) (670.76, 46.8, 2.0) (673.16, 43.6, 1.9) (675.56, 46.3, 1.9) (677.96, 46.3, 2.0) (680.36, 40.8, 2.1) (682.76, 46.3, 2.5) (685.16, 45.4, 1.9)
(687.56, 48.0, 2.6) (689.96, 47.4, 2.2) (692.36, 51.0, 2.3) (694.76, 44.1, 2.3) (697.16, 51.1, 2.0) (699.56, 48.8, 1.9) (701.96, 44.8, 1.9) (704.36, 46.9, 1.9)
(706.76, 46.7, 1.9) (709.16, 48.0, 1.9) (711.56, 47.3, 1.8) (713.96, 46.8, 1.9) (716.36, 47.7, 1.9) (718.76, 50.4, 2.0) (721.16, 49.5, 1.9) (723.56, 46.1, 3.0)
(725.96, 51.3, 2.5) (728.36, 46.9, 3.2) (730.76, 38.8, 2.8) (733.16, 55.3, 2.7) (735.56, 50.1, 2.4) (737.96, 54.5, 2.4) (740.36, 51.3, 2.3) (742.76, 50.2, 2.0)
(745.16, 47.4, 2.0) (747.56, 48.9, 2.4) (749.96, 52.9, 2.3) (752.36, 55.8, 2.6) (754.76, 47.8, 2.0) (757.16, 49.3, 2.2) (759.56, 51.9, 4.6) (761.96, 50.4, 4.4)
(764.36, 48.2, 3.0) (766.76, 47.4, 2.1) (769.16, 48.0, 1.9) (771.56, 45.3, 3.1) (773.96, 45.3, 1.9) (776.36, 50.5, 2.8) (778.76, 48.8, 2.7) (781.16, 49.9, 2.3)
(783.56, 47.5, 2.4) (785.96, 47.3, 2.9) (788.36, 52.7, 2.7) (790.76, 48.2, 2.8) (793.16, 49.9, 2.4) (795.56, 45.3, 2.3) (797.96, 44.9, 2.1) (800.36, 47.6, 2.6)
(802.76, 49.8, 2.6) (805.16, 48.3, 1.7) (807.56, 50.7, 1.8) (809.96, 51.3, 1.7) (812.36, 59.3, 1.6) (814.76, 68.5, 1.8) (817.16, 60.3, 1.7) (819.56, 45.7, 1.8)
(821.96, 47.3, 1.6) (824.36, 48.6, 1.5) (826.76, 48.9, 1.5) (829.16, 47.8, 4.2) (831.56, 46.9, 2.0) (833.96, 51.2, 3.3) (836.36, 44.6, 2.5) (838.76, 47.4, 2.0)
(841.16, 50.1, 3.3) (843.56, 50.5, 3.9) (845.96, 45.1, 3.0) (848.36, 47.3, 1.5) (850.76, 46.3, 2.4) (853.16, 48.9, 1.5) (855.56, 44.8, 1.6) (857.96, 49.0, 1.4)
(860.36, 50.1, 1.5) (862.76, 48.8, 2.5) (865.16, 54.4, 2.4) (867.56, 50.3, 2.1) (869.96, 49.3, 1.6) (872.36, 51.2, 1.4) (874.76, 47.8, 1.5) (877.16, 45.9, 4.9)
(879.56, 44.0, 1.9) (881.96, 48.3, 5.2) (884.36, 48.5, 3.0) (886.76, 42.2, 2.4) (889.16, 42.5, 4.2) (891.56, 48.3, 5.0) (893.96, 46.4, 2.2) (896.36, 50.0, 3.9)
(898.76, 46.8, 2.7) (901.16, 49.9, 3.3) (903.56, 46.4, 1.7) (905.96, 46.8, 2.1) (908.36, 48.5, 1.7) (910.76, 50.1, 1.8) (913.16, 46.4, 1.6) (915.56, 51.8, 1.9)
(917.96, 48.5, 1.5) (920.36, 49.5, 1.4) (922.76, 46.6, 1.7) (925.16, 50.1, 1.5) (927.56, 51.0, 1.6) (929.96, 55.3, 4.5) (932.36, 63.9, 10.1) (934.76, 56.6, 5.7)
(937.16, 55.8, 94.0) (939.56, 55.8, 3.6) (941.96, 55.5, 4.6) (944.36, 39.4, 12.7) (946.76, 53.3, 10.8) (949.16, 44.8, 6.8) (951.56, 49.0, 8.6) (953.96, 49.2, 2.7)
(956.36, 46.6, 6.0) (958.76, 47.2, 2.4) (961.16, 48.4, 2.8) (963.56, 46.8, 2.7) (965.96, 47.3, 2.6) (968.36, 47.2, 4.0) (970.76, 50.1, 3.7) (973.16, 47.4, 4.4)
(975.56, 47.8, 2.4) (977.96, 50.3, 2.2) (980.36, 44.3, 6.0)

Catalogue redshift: 0.240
